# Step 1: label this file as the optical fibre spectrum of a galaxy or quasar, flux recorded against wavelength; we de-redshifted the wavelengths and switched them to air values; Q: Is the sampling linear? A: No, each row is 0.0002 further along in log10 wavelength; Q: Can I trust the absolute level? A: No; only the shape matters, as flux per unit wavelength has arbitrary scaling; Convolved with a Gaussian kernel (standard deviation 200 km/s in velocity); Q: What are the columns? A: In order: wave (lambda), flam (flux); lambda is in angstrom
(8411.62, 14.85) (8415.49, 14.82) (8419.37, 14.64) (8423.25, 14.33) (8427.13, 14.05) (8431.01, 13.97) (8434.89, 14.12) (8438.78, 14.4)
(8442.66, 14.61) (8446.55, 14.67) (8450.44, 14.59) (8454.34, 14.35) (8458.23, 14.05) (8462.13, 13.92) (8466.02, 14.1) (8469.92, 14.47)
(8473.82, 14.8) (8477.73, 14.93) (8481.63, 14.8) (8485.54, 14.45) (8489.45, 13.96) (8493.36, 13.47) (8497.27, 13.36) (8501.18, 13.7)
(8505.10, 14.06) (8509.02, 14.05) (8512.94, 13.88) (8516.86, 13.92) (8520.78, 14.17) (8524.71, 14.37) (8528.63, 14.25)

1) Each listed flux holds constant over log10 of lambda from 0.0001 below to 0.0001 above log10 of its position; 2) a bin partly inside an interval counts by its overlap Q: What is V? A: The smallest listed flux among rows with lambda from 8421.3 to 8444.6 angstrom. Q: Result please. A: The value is 13.97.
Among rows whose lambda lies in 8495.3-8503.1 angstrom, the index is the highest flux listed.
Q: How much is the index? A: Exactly 13.7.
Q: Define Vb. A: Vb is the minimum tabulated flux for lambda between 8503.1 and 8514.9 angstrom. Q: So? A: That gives 13.88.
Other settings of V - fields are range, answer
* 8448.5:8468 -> 13.92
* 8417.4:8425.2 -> 14.33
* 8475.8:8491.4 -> 13.96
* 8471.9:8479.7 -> 14.8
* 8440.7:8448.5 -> 14.61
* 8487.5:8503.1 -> 13.36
